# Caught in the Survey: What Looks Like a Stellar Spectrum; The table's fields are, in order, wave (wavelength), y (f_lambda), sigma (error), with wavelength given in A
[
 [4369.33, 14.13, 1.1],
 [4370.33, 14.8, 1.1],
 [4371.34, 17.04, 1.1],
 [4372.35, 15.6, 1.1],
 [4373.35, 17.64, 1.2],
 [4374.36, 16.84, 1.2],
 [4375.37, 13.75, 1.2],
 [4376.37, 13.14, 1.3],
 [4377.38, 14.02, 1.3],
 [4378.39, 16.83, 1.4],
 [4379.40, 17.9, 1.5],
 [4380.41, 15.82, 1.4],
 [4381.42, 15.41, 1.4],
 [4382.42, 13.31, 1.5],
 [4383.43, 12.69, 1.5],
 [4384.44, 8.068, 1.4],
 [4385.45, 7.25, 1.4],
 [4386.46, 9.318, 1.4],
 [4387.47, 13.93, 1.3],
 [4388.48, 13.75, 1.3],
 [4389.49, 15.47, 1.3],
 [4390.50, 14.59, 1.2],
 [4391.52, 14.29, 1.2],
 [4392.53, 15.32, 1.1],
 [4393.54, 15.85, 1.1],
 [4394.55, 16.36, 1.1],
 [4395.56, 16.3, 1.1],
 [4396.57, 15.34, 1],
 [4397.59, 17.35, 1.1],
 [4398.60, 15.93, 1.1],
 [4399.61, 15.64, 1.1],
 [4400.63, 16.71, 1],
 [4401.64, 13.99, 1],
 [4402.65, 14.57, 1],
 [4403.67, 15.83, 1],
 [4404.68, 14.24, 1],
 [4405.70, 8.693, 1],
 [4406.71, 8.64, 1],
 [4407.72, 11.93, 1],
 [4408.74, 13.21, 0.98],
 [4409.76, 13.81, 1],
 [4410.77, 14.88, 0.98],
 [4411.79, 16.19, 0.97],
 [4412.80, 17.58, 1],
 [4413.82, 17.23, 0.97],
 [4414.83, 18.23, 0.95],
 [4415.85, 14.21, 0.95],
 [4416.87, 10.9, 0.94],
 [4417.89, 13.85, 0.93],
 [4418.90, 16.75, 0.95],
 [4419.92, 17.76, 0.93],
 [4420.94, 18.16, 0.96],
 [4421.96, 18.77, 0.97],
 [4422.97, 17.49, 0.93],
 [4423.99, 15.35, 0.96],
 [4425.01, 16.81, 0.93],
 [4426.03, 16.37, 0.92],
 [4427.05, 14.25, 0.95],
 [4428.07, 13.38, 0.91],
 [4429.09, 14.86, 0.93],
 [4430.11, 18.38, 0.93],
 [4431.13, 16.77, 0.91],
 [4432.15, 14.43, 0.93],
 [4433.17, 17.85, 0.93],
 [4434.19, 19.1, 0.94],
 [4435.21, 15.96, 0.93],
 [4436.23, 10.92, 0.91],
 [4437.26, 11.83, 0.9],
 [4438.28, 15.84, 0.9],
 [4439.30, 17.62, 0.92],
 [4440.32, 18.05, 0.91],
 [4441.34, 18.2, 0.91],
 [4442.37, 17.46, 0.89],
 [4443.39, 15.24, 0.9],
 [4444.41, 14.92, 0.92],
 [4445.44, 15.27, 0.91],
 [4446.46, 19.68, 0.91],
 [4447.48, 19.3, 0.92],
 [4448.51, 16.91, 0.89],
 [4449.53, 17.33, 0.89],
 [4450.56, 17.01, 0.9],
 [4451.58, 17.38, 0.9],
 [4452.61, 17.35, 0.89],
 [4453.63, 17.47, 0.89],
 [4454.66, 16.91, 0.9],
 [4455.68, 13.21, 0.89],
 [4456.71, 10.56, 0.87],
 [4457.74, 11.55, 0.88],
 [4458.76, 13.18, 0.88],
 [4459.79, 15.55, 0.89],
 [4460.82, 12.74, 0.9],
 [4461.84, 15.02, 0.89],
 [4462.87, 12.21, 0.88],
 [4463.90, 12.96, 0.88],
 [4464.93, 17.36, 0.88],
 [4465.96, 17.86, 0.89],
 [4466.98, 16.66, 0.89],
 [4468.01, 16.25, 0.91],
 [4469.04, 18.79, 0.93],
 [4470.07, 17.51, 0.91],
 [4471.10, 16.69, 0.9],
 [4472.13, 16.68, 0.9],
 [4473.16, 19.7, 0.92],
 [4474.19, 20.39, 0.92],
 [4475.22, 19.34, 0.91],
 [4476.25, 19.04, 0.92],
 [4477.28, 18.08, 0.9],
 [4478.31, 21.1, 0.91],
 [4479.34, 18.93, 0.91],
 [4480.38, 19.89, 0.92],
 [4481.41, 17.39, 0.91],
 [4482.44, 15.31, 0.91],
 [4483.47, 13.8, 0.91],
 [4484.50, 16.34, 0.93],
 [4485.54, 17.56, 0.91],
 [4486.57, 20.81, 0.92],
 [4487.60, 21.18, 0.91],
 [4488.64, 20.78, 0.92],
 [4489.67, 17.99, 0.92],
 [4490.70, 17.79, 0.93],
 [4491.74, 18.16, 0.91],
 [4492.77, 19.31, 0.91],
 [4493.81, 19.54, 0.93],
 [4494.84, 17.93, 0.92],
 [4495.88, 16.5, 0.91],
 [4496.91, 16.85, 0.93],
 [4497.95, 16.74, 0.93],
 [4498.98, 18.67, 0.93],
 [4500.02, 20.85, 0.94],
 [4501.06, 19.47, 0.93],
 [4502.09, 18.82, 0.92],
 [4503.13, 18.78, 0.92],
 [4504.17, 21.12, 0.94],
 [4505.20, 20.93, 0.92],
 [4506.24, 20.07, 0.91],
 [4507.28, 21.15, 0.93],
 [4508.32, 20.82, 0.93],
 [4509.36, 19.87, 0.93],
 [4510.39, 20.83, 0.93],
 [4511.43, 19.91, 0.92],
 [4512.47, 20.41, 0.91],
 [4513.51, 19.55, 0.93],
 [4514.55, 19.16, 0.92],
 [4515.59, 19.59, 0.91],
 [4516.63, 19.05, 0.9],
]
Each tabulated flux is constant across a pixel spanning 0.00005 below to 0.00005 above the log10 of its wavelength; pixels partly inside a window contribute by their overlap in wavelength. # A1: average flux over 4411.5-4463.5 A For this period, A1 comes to 15.9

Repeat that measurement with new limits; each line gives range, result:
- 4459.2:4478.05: 16.9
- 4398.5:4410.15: 13.5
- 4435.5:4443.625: 15.7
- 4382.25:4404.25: 14.2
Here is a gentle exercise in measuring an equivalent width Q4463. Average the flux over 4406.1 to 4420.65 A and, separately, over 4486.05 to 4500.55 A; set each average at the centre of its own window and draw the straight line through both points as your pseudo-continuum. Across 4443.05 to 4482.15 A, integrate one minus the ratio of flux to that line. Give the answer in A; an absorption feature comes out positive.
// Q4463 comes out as 1.25 A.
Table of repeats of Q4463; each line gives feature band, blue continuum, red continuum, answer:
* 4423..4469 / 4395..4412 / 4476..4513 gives 1.74 A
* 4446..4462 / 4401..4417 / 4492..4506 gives 0.75 A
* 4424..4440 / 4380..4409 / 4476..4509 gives 0.06 A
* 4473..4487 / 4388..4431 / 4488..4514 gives 0.01 A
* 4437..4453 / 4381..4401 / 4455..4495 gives -0.90 A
